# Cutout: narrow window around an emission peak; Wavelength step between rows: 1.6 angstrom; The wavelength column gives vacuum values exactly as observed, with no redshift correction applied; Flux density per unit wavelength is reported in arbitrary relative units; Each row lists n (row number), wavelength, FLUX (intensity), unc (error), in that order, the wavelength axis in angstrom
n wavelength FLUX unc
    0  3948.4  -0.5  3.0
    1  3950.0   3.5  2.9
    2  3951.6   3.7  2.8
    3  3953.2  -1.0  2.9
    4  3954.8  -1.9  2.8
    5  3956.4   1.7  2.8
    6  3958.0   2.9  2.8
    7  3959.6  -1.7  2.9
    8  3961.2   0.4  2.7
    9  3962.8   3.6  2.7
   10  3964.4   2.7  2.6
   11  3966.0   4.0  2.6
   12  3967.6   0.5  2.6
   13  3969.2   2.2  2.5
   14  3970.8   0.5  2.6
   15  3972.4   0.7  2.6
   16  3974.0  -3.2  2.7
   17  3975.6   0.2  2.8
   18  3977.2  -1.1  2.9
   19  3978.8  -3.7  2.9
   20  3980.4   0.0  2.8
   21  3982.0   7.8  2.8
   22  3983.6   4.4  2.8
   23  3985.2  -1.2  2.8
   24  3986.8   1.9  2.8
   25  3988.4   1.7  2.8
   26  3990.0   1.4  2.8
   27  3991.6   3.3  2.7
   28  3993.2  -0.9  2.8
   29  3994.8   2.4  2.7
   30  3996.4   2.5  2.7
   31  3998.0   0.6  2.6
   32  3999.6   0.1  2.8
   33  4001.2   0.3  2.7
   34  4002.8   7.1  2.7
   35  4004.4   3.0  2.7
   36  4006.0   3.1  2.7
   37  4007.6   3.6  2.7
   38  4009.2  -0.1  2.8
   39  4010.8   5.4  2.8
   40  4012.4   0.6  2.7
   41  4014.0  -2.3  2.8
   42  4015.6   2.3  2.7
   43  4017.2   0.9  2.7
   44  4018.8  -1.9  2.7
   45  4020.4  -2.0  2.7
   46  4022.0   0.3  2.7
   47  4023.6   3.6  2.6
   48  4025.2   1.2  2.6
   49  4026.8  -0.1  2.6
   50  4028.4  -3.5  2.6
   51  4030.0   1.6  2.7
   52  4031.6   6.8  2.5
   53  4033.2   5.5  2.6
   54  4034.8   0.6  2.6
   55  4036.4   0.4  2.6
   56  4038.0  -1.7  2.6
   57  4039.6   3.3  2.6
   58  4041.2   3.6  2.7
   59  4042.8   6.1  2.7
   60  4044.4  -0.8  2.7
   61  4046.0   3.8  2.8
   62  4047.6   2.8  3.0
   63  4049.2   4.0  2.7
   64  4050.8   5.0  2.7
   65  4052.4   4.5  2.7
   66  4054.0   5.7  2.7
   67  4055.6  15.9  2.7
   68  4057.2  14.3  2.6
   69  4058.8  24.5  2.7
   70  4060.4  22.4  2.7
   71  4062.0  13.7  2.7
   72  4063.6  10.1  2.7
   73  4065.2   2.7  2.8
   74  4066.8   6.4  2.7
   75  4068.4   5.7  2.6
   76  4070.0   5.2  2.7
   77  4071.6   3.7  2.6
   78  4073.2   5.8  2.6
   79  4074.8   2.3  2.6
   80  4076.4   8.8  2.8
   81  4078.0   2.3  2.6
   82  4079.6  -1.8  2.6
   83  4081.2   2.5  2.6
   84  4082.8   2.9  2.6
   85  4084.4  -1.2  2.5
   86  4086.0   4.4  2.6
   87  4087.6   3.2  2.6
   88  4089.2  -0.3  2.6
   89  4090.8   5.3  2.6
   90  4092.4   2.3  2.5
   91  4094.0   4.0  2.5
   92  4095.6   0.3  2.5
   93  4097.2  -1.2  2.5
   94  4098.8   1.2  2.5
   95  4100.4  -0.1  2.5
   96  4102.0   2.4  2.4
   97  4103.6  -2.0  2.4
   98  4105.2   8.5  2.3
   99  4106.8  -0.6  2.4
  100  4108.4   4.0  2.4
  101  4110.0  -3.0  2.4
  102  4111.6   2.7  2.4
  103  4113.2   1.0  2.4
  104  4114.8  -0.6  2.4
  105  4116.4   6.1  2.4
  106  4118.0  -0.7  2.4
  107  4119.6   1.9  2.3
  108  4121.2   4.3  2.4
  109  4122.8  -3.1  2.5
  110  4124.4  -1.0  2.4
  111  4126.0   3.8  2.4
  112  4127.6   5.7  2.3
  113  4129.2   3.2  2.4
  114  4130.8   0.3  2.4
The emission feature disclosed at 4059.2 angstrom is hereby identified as Lyman alpha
